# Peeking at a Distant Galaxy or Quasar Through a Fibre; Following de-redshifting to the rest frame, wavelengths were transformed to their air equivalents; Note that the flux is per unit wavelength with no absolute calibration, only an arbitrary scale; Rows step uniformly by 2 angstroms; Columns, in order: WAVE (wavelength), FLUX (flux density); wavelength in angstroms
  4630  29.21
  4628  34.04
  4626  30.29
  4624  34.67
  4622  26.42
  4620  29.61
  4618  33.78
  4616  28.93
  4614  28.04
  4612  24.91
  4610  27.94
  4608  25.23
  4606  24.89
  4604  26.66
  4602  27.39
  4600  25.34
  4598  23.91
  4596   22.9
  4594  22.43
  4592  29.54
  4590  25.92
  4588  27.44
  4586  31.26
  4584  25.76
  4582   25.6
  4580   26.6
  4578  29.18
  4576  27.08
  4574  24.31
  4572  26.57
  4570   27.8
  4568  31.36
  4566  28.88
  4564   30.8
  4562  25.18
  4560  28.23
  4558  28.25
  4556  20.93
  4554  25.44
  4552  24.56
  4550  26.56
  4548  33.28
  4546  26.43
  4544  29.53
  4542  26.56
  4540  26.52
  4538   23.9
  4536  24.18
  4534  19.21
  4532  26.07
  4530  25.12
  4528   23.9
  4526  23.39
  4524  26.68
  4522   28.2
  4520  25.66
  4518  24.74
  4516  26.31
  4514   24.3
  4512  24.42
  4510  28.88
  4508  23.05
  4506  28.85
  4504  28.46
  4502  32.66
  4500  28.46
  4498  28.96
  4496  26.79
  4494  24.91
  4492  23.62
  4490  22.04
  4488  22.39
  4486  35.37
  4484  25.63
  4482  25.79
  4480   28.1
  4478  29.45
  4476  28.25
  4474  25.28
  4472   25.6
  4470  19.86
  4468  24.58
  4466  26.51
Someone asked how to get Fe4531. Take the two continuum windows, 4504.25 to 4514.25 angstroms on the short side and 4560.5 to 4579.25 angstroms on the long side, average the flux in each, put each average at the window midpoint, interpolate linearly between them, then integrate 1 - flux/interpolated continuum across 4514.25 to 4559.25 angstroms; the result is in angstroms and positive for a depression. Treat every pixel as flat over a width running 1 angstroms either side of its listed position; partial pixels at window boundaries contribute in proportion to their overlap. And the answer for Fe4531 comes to 2.1 angstroms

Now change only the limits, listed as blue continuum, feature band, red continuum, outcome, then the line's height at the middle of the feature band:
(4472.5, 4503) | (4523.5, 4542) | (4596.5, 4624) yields 1.9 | 27.2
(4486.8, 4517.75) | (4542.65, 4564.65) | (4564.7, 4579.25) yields 0.3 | 27.5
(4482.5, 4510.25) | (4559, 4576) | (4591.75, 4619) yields -0.7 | 26.7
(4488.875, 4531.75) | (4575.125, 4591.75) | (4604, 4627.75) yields 0.3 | 27.9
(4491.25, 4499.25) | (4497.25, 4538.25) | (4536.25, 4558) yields 0.5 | 26.3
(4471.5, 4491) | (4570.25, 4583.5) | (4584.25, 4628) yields 0.4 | 27.4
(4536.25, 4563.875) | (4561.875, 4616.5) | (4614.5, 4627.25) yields 3.6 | 28.8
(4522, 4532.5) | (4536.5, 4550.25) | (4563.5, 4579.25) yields -0.6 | 26.3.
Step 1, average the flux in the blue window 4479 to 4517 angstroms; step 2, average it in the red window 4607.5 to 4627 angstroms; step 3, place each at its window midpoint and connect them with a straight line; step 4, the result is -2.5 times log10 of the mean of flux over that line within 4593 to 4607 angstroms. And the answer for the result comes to 0.16 mag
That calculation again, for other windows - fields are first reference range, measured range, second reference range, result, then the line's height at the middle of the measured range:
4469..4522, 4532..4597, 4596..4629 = 0.033 mag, 27.4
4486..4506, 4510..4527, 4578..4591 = 0.059 mag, 27.1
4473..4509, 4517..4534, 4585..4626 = 0.088 mag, 27.2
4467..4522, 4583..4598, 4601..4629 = 0.079 mag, 28.3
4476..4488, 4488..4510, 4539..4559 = 0.048 mag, 27.9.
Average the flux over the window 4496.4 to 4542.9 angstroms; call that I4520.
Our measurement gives 26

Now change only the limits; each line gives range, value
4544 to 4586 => 27.3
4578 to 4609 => 26.2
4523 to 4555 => 25.7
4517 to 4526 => 26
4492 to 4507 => 28.1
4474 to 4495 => 26.5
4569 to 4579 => 27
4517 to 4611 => 26.3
